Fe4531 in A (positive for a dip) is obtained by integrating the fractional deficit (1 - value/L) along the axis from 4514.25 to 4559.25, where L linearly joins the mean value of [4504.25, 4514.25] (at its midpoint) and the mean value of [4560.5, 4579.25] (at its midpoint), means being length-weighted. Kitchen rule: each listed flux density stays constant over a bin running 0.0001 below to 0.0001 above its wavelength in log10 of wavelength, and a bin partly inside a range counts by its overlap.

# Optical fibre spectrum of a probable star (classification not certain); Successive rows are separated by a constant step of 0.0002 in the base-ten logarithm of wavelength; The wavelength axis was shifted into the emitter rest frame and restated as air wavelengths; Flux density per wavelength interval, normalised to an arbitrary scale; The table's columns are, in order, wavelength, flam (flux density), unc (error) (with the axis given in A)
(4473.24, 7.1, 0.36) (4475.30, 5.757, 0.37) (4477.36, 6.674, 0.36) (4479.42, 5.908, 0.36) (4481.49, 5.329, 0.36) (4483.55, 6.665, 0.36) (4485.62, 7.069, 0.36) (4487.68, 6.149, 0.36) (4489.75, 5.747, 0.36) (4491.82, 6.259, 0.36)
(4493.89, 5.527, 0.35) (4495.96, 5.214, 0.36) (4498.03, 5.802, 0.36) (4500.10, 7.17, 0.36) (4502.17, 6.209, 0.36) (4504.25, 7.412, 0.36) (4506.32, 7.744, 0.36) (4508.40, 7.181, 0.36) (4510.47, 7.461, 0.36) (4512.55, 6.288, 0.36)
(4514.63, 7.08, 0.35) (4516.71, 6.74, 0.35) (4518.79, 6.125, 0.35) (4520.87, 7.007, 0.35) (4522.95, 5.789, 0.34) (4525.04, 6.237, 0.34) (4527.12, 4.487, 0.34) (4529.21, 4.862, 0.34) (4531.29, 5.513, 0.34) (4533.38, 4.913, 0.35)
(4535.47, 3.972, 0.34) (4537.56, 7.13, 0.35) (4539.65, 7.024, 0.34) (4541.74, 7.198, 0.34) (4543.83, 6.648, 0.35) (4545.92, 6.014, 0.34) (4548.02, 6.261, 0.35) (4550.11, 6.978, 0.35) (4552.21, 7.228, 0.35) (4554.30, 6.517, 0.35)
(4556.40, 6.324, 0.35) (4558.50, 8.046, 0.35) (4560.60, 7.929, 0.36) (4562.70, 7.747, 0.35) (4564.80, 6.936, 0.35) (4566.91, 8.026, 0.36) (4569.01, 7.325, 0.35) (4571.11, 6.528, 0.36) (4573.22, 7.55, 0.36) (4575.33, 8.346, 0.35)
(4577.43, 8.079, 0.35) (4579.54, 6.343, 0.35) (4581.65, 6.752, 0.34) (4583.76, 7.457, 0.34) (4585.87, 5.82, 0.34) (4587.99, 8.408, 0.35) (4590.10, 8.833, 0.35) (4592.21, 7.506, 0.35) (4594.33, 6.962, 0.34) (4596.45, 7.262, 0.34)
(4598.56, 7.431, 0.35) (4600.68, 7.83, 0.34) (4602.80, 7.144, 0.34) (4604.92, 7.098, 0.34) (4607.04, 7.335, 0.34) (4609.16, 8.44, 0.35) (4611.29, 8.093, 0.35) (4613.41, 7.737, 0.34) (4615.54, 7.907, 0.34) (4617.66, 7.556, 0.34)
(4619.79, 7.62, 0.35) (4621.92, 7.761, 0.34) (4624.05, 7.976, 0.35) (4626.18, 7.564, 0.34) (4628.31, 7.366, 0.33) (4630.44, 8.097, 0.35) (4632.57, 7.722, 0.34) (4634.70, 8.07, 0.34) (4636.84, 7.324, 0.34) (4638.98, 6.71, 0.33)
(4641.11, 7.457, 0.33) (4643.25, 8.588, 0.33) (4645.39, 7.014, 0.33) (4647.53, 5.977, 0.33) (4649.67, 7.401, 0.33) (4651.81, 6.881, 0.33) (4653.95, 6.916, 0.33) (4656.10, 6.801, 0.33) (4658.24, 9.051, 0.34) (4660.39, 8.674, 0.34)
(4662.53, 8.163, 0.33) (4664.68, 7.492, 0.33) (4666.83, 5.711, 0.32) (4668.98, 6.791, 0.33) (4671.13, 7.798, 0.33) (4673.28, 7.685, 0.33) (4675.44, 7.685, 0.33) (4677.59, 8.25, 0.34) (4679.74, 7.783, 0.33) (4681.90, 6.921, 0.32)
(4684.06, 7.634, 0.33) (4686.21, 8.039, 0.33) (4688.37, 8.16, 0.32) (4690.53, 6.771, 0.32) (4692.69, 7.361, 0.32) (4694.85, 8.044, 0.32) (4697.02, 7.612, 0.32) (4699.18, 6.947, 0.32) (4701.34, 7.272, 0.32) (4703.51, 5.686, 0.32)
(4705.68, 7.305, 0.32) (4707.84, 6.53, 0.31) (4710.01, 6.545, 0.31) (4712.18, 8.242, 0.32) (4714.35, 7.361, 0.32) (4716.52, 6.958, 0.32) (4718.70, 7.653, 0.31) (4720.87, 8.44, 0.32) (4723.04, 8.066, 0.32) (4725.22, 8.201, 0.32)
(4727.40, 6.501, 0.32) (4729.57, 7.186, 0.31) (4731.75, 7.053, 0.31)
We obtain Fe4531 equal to 6.7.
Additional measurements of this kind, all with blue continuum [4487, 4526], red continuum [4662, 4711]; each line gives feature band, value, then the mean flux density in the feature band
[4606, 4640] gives -3.36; 7.7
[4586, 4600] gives -1.49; 7.61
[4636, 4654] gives -0.09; 7.15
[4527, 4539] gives 2.45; 5.26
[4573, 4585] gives -1.01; 7.39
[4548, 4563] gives -1.01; 7.16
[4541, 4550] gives 0.15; 6.56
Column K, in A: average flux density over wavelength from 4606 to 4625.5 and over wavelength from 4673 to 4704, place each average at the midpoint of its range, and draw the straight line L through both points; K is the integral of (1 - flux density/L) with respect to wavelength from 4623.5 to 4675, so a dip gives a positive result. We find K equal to 1.3 A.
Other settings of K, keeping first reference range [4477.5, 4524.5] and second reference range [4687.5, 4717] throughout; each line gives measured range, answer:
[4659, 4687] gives -2.0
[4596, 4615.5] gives -2.2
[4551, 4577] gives -2.7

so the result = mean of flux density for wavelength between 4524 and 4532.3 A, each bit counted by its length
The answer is 5.28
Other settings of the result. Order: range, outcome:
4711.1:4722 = 7.73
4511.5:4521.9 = 6.65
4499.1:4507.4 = 7.13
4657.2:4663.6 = 8.63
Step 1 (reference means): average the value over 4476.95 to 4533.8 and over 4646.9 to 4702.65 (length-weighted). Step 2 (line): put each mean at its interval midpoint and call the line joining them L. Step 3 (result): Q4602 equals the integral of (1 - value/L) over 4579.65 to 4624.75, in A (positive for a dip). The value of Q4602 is -3.89 A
